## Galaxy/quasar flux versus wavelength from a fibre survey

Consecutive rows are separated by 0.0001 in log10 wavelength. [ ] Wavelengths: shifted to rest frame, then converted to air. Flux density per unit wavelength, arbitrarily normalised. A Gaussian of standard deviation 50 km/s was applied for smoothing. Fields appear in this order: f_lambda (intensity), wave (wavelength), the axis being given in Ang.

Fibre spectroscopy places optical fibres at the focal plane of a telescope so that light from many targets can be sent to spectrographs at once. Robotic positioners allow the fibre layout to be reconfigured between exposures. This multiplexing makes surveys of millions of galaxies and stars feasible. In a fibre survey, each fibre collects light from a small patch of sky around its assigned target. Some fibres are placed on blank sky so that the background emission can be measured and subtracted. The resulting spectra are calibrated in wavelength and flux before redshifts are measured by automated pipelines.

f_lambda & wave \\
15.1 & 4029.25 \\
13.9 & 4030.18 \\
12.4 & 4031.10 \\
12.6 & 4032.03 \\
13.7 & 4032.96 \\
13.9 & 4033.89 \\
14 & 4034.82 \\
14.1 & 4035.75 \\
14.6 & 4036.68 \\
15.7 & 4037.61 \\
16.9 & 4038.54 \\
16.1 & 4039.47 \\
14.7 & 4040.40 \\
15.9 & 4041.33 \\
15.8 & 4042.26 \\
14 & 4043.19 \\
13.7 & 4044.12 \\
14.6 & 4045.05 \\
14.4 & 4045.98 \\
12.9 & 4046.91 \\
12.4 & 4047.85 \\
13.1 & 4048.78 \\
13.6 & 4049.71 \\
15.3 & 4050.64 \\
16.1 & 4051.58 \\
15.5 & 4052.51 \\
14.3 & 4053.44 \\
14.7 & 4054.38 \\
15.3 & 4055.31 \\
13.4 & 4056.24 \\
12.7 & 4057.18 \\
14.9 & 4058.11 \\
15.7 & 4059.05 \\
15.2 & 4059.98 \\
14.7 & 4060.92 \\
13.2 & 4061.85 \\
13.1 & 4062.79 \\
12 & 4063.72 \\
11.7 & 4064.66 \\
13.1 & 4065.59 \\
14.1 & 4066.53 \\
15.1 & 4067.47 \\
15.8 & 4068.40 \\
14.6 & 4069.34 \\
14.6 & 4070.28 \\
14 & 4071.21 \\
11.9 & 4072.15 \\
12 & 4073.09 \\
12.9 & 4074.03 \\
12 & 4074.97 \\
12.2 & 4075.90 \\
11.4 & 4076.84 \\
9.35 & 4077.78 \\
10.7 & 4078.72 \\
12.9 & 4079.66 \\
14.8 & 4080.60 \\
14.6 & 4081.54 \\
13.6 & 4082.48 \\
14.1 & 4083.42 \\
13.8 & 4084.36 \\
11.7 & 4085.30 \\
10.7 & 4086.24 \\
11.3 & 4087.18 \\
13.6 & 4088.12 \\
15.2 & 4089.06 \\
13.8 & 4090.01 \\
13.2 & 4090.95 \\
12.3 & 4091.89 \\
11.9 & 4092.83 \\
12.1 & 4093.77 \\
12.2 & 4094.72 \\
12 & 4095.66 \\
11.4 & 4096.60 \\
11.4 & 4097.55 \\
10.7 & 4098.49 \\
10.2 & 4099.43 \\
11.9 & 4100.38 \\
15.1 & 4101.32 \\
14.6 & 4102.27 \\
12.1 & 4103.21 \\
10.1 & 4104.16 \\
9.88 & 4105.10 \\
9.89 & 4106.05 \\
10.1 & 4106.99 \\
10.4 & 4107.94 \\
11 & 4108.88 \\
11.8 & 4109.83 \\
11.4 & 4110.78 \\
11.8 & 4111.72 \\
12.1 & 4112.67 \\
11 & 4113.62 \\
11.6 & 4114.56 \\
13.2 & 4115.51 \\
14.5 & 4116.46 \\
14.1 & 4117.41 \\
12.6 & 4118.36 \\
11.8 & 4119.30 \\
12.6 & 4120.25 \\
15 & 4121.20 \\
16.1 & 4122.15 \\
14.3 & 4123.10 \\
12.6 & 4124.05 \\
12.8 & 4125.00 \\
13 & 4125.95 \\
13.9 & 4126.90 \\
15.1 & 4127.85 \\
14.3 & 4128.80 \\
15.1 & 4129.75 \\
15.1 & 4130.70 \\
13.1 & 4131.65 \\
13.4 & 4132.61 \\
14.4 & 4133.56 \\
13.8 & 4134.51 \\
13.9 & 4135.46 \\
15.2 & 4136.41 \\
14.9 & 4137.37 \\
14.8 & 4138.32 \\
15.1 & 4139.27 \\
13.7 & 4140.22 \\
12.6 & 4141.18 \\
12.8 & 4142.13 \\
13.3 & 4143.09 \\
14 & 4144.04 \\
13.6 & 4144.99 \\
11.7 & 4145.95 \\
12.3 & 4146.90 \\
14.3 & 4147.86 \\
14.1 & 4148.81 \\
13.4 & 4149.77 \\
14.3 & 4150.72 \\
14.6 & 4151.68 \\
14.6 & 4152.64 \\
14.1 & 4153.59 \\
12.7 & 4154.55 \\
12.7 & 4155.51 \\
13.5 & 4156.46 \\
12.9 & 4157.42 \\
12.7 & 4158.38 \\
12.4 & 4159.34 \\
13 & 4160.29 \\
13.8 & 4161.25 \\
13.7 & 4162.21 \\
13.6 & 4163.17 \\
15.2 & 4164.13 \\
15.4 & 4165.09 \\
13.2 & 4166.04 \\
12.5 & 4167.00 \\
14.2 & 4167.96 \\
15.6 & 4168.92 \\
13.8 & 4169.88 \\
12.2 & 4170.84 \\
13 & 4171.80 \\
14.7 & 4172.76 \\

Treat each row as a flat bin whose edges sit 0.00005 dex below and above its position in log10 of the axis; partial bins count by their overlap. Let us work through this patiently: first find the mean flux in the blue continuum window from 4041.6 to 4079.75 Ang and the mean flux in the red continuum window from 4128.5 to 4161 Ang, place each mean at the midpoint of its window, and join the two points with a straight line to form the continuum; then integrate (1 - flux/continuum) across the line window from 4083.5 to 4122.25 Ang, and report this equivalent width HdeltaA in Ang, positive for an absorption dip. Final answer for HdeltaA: 4.1 Ang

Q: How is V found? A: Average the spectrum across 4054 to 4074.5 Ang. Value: 13.8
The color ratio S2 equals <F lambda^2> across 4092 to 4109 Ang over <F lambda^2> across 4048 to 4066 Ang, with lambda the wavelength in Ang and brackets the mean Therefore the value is 0.8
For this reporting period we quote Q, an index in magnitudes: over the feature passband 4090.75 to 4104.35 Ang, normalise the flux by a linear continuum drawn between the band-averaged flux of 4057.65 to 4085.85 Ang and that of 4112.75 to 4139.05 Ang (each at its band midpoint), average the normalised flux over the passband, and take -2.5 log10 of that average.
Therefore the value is 0.12 mag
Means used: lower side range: 13.3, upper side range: 13.8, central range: 12.1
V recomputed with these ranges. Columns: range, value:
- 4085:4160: 13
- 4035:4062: 14.6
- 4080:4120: 12.3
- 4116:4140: 14.1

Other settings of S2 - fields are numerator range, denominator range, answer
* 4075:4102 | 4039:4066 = 0.89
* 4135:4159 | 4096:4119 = 1.18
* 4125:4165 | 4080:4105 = 1.12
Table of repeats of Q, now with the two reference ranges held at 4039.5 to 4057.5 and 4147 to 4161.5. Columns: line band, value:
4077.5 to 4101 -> 0.13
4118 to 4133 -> -0.01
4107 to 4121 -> 0.14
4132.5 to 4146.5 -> -0.02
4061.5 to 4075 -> 0.07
